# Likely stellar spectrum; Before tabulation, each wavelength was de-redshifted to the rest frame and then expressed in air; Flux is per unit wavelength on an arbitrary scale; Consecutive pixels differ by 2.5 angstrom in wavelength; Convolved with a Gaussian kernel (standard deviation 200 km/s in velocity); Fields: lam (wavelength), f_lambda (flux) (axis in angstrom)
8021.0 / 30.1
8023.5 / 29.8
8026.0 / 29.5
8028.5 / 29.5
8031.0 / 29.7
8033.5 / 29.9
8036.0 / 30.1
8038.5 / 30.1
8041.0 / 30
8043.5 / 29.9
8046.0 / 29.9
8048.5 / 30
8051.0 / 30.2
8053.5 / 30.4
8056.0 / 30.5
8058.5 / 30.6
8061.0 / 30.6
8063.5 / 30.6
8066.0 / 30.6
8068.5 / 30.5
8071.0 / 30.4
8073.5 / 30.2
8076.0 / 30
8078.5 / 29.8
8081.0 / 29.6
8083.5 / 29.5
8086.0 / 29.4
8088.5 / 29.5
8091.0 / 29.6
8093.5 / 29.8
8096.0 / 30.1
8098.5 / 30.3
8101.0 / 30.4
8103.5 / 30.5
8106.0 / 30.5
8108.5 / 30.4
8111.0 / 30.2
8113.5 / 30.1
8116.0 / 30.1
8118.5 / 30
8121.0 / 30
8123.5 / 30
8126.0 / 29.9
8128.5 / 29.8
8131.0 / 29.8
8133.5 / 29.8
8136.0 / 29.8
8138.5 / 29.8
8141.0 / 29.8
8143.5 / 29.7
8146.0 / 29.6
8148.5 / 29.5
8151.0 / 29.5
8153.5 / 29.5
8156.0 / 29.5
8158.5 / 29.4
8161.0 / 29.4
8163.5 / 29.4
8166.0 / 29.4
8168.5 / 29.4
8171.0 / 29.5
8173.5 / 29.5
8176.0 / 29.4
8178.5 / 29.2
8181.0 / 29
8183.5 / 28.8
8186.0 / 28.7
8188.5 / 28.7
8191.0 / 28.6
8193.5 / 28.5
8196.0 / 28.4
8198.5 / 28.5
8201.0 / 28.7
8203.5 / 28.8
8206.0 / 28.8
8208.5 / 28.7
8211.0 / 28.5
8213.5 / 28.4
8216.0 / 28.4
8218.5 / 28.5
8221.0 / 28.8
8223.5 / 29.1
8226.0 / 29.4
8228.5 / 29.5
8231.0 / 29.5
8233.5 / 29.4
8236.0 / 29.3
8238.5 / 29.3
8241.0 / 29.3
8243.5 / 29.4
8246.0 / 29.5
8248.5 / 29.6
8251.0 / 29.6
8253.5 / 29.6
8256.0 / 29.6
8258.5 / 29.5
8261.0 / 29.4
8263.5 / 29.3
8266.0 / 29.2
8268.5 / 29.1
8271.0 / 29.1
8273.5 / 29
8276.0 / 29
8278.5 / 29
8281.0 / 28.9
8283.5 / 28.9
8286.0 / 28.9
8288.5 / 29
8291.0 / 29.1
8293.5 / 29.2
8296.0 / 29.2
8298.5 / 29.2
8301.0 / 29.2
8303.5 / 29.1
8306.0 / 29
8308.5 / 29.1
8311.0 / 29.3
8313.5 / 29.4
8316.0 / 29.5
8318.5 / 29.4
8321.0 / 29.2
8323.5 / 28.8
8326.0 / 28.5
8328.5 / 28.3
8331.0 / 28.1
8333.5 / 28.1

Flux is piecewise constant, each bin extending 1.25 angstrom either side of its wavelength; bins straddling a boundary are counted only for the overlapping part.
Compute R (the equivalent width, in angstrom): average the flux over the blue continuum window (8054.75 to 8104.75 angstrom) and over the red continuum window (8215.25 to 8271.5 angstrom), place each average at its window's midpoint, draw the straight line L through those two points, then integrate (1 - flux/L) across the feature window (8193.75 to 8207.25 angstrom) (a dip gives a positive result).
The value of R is 0.4 angstrom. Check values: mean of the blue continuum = 30.1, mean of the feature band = 28.6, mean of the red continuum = 29.3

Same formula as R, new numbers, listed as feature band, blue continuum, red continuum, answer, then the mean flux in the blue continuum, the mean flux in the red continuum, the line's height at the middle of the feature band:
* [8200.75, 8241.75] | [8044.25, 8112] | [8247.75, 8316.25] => 0.7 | 30.1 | 29.2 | 29.5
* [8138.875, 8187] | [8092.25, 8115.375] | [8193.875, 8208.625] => -0.2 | 30.3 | 28.6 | 29.3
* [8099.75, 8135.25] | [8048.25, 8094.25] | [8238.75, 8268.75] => -0.2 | 30.1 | 29.4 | 29.9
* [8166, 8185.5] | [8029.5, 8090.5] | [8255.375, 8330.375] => 0.2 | 30.1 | 29.1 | 29.6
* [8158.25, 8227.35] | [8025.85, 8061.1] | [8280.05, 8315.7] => 1.4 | 30.1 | 29.1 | 29.5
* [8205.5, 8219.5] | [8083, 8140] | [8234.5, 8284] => 0.5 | 30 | 29.3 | 29.5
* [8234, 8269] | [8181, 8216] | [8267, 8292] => -0.7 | 28.6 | 29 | 28.9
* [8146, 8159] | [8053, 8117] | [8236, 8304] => 0.1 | 30.2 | 29.2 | 29.8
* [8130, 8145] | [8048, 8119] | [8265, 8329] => 0.1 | 30.2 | 29.1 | 29.9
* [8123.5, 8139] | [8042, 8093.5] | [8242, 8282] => 0.0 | 30.1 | 29.3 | 29.8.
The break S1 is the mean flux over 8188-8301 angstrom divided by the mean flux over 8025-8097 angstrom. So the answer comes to 1.0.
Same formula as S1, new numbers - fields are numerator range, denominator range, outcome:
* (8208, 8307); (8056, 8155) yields 0.97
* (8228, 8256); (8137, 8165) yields 1.00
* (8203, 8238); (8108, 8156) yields 0.97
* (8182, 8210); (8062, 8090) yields 0.95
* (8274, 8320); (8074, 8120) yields 0.97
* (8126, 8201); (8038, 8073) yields 0.97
